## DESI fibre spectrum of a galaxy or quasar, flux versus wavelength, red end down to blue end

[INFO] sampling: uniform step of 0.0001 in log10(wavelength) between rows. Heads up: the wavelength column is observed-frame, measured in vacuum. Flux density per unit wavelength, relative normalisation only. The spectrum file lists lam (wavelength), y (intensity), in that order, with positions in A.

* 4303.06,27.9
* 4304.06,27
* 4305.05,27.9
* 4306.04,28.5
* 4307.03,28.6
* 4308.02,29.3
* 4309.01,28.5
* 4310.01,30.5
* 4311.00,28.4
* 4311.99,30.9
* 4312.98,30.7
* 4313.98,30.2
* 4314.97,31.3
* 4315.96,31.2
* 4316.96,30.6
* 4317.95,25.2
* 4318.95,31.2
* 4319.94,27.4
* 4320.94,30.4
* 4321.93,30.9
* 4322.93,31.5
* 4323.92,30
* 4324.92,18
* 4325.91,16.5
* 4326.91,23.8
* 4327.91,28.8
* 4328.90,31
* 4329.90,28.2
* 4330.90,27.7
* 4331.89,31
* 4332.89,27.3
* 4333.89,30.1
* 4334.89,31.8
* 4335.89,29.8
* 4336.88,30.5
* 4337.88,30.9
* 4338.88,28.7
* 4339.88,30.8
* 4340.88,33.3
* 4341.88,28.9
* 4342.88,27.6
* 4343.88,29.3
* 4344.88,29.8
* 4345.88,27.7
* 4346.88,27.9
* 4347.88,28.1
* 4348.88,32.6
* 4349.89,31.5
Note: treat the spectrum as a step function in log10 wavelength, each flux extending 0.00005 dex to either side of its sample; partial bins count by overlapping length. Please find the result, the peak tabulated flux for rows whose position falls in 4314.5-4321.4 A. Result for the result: 31.3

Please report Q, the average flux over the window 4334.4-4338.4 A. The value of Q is 30.8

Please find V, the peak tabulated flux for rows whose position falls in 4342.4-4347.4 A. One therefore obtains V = 29.8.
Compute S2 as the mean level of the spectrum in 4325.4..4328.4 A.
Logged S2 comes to 23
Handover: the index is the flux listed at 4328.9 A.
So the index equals 31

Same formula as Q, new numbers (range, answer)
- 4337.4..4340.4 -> 30.1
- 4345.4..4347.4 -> 27.8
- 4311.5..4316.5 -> 30.8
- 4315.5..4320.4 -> 29.1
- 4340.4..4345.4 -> 29.8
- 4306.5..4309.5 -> 28.9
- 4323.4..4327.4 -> 22.2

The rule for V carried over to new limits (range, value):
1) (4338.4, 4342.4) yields 33.3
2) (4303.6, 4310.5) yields 30.5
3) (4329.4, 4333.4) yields 31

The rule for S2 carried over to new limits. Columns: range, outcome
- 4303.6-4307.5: 28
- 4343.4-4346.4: 28.9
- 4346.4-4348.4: 28.1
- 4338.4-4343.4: 29.9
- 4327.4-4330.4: 29.3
